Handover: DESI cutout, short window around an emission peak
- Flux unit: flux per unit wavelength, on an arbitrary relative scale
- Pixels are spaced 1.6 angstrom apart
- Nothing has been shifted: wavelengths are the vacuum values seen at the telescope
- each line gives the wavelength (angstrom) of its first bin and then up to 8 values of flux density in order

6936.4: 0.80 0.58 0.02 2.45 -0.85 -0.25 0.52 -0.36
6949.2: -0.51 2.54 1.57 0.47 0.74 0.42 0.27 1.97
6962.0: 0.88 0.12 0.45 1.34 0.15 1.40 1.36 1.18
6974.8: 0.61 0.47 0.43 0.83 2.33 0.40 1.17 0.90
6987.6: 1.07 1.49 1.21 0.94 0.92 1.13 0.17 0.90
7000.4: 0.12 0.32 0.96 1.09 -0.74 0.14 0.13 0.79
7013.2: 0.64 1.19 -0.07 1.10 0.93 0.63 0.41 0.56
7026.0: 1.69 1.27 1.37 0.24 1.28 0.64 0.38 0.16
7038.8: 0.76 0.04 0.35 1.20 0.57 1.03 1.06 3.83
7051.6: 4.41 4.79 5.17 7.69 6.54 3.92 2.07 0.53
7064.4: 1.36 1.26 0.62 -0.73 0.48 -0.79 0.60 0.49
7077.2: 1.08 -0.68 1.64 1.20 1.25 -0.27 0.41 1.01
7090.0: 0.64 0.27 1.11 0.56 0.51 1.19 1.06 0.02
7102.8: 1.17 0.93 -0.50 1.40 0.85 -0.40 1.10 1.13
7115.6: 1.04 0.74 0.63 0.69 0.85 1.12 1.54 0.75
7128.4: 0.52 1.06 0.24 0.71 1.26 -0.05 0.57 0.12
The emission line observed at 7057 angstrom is [O II]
